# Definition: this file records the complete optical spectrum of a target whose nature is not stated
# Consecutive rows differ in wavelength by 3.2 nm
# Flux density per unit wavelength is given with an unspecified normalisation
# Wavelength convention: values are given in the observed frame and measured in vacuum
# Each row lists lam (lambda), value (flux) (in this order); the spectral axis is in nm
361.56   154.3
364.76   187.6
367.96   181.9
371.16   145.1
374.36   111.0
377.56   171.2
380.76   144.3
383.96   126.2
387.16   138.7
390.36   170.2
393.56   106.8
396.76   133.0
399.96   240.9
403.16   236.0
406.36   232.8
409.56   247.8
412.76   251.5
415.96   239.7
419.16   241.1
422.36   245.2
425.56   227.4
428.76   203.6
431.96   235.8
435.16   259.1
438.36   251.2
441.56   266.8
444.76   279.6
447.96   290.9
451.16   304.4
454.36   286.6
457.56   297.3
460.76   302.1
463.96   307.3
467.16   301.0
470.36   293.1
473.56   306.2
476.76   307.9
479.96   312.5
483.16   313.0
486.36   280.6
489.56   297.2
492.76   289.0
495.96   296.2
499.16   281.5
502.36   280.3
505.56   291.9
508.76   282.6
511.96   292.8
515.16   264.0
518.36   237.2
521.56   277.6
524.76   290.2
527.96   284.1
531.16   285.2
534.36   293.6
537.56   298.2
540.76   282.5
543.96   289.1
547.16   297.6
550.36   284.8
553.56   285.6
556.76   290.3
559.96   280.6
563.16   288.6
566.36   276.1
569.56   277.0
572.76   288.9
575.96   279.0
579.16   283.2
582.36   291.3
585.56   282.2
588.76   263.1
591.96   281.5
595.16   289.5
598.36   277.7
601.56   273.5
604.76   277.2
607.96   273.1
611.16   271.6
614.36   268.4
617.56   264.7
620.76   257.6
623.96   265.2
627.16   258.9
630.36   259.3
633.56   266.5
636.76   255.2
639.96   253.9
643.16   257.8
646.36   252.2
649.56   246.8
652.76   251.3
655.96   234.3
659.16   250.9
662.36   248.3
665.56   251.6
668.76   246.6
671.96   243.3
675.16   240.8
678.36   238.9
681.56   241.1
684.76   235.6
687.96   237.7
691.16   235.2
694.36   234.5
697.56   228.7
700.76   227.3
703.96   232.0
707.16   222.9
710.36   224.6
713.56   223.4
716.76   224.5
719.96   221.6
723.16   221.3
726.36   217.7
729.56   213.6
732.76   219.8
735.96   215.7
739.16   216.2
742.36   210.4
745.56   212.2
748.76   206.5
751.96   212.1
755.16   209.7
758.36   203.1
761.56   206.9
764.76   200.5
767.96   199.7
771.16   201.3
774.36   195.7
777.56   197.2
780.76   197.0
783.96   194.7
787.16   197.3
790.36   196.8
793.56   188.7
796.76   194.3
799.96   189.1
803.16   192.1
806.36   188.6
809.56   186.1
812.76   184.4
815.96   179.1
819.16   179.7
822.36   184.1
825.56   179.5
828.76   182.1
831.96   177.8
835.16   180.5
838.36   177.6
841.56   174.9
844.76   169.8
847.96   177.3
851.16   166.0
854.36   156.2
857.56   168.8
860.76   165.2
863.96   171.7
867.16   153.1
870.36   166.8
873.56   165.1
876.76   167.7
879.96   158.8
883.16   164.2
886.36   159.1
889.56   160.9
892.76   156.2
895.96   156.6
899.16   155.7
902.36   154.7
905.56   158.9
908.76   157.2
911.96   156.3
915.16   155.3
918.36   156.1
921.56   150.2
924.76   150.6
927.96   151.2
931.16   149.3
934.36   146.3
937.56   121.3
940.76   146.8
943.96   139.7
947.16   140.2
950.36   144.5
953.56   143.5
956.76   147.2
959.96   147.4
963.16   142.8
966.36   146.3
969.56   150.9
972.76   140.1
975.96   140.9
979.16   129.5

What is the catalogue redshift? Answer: 0.00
